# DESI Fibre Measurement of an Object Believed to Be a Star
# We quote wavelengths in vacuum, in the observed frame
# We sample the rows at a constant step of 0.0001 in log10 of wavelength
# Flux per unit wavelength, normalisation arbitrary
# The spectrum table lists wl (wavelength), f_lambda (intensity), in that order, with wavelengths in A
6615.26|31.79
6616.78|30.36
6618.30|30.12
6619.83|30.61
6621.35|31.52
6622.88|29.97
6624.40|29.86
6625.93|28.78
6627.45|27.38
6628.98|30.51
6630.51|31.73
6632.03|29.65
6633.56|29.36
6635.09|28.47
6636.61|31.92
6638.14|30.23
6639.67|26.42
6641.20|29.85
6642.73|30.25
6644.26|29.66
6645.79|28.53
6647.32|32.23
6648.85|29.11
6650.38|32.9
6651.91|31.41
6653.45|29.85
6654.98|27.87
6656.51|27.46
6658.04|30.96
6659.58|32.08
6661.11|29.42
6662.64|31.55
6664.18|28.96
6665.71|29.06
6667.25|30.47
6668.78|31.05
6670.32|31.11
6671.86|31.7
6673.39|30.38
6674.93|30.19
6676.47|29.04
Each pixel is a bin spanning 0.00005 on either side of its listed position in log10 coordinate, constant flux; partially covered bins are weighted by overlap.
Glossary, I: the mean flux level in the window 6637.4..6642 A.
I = 28.8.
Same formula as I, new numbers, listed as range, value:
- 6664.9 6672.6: 30.7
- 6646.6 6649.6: 30.7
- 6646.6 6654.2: 31.1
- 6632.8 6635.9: 29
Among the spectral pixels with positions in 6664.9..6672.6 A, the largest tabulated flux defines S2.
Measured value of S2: 31.7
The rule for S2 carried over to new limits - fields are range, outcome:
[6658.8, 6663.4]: 32.08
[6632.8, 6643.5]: 31.92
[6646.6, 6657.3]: 32.9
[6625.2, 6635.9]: 31.73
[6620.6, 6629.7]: 31.52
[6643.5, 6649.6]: 32.23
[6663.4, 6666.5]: 29.06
